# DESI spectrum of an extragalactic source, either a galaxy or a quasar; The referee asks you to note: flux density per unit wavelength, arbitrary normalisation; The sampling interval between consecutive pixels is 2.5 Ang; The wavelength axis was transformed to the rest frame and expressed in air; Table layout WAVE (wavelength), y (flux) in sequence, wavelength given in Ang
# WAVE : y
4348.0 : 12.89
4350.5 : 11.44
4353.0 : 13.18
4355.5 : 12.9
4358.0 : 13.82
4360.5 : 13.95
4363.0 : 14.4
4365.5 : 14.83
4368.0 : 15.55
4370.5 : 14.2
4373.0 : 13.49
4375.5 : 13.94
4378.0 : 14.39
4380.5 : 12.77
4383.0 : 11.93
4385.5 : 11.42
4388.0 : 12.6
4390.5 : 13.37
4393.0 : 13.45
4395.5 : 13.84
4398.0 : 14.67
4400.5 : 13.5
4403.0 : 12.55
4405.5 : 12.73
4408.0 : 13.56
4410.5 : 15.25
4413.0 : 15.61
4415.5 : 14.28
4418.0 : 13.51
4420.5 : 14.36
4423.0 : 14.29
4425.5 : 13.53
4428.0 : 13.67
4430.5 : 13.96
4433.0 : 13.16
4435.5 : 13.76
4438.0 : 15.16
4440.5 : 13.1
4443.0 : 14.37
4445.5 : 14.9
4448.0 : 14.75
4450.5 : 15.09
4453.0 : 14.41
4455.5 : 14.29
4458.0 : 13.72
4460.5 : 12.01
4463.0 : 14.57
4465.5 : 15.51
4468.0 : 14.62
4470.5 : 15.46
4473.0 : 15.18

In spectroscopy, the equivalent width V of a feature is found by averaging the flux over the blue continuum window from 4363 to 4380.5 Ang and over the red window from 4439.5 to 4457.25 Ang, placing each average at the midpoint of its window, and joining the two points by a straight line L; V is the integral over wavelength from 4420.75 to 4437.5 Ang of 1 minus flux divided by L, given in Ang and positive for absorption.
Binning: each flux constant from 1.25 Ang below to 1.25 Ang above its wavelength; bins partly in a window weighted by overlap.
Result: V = 0.6 Ang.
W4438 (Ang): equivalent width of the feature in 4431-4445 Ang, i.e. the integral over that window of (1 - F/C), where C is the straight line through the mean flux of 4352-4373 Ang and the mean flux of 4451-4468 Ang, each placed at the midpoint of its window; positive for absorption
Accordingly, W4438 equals 0.2 Ang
